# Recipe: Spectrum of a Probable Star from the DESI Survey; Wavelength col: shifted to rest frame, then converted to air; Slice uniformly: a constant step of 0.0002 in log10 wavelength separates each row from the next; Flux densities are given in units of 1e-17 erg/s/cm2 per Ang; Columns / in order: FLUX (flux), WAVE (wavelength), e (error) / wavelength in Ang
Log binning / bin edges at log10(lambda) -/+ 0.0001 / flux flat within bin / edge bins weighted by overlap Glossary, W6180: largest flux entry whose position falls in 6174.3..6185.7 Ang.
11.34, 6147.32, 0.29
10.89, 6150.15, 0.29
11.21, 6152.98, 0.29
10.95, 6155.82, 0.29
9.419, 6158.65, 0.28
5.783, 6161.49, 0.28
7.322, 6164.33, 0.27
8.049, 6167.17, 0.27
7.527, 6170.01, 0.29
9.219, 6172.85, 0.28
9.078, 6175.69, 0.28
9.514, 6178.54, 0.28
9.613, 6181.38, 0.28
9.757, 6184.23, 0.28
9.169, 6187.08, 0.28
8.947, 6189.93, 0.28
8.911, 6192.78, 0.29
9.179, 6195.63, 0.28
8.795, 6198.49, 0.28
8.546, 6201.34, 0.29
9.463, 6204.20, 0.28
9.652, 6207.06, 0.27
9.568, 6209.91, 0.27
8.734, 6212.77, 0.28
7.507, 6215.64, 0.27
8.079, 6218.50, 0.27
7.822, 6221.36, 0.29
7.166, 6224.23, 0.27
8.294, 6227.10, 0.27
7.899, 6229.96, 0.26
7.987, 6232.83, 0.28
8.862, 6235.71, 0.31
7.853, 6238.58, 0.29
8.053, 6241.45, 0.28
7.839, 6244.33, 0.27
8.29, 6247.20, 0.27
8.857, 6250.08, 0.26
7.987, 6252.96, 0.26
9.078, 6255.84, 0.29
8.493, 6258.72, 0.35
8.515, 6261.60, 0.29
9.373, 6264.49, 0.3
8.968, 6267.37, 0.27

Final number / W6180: 9.757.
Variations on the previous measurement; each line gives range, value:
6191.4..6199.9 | 9.179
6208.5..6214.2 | 9.568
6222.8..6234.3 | 8.294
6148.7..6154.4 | 11.21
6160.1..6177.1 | 9.219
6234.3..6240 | 8.862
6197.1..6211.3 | 9.652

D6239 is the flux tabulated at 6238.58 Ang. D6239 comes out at 7.853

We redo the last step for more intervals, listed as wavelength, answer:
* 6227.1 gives 8.294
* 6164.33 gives 7.322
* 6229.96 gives 7.899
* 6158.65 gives 9.419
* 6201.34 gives 8.546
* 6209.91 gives 9.568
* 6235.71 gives 8.862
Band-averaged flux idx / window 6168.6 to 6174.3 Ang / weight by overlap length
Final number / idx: 8.39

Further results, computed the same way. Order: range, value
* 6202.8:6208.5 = 9.57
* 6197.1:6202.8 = 8.68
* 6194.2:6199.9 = 8.98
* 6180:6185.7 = 9.67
